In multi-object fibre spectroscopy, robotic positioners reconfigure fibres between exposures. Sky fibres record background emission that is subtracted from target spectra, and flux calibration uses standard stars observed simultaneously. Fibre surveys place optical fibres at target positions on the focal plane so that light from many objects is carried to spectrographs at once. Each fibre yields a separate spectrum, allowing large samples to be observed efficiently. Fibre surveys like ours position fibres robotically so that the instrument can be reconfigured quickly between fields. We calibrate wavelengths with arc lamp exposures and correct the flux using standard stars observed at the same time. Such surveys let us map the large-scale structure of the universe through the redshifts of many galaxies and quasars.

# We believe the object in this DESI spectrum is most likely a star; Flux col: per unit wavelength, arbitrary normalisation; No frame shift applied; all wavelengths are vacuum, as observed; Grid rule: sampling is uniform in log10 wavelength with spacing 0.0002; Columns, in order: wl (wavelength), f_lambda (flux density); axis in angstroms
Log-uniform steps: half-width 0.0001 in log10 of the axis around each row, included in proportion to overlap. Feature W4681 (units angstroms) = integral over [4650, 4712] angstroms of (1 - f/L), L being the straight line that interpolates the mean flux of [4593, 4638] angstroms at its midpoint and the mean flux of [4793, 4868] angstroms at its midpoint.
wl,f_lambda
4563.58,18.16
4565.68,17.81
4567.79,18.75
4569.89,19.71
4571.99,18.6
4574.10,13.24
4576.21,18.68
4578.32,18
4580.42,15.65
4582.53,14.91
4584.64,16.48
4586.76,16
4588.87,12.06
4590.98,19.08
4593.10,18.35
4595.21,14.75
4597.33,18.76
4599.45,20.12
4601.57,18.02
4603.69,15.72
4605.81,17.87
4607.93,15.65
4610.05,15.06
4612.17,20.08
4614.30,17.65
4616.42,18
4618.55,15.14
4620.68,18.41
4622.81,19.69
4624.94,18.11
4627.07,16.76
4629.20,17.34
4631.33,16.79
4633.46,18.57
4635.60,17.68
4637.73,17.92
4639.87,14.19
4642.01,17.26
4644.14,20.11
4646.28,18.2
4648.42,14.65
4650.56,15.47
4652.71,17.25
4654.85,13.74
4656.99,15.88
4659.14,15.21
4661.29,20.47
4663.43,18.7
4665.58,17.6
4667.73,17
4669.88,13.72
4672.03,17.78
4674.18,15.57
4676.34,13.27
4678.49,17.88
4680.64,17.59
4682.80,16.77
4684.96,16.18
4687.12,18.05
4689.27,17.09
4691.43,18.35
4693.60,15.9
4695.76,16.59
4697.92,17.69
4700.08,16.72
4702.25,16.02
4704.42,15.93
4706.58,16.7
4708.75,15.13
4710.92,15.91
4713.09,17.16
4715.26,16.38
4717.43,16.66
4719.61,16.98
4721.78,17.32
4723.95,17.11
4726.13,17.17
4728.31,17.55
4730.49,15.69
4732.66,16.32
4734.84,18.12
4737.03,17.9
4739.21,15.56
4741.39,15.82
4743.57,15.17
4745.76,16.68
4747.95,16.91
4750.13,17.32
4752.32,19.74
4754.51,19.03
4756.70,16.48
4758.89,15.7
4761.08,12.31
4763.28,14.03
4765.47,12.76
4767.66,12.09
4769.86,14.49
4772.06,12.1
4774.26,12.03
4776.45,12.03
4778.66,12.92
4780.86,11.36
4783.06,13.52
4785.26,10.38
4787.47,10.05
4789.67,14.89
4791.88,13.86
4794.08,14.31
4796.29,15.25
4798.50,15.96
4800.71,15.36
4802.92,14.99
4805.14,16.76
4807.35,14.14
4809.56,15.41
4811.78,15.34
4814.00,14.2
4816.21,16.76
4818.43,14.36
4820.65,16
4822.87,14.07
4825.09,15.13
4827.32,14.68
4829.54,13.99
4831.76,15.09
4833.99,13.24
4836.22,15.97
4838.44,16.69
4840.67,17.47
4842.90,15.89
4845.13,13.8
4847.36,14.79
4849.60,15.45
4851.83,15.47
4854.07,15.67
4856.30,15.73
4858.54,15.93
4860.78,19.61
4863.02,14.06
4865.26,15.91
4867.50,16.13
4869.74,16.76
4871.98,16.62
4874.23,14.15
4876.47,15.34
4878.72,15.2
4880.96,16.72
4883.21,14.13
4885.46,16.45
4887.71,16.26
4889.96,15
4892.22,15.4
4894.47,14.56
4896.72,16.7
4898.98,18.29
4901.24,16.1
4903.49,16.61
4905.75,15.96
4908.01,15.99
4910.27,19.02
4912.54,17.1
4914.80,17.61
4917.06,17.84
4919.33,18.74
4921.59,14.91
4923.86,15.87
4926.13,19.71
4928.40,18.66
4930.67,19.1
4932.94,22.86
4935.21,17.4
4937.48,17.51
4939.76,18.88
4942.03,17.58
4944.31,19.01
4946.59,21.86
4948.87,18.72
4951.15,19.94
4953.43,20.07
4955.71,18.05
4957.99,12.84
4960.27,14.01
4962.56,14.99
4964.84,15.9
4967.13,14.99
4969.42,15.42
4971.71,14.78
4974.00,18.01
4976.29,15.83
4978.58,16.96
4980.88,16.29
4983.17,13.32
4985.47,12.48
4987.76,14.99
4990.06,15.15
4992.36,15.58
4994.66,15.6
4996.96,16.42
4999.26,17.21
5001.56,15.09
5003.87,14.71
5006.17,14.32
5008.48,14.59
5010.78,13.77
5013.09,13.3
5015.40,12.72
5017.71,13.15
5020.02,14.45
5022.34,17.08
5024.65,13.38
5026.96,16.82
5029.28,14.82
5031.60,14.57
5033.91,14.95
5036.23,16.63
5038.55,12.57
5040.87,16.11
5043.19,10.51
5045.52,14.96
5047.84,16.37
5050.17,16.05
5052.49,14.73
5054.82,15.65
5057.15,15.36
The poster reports 1.18 angstroms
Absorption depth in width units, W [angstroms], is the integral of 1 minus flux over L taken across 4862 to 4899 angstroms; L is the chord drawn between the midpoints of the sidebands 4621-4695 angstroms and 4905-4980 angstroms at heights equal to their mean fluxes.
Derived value 3.6 angstroms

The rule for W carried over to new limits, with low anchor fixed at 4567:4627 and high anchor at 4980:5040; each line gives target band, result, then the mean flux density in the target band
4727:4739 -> -0.43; 17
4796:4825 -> 1.24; 15.3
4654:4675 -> 0.26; 16.6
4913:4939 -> -4.97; 18.2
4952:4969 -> -0.93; 15.9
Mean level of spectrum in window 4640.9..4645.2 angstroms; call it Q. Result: 18.7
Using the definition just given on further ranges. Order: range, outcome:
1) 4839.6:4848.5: 15.5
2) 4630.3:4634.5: 17.7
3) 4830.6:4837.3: 14.7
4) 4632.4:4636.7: 18.1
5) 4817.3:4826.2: 14.9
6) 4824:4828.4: 14.9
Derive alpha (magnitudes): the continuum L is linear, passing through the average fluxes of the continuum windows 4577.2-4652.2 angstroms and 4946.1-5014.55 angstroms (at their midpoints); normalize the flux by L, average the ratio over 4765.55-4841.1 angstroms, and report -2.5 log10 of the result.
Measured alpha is 0.16 mag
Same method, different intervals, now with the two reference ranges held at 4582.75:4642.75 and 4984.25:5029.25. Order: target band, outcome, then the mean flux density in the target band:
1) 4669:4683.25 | 0.05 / 16.1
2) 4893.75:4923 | -0.10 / 16.9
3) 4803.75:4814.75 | 0.05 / 15.2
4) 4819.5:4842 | 0.04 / 15.2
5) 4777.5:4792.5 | 0.29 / 12.4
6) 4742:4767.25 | 0.03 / 15.9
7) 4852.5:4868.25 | -0.03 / 16.1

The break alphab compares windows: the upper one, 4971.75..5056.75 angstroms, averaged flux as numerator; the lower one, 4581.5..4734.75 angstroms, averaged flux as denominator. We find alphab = 0.9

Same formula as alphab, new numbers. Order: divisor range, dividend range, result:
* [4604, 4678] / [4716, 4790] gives 0.89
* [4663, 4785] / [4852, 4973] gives 1.06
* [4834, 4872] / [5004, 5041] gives 0.91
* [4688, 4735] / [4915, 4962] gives 1.08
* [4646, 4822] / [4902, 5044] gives 1.03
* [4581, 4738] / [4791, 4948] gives 0.96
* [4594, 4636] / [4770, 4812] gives 0.78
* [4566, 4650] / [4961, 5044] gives 0.87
